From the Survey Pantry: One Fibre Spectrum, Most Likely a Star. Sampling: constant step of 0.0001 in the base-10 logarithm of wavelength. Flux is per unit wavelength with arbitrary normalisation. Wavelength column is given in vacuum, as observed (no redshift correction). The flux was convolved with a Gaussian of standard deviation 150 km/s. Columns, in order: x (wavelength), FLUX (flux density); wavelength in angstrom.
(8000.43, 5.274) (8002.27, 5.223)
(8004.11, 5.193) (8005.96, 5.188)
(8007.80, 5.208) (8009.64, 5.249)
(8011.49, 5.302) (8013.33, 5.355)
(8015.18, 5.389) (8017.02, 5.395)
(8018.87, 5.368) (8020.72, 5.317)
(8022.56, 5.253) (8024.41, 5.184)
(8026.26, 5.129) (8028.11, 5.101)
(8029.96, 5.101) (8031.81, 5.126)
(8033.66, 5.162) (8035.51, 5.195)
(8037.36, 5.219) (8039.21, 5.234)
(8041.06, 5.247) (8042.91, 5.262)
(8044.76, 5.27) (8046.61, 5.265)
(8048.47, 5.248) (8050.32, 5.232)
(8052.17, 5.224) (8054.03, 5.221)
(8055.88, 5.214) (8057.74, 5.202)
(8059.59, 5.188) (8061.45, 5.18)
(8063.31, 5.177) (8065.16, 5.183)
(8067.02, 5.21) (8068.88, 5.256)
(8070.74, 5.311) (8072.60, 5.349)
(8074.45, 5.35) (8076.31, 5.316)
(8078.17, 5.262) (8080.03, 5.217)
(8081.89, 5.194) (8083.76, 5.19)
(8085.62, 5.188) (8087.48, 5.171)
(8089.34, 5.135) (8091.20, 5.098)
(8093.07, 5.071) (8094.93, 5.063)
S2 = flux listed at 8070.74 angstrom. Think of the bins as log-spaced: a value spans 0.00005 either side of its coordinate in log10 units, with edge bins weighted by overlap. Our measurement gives 5.311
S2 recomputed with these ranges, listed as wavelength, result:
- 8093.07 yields 5.071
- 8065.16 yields 5.183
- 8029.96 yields 5.101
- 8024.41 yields 5.184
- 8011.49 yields 5.302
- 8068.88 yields 5.256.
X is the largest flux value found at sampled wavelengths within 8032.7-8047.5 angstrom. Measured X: 5.27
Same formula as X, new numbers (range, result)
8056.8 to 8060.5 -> 5.202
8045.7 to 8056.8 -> 5.265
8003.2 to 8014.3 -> 5.355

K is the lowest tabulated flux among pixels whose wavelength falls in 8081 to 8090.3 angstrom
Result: 5.135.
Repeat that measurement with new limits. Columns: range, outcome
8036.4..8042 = 5.219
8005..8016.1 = 5.188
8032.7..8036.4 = 5.162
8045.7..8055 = 5.221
